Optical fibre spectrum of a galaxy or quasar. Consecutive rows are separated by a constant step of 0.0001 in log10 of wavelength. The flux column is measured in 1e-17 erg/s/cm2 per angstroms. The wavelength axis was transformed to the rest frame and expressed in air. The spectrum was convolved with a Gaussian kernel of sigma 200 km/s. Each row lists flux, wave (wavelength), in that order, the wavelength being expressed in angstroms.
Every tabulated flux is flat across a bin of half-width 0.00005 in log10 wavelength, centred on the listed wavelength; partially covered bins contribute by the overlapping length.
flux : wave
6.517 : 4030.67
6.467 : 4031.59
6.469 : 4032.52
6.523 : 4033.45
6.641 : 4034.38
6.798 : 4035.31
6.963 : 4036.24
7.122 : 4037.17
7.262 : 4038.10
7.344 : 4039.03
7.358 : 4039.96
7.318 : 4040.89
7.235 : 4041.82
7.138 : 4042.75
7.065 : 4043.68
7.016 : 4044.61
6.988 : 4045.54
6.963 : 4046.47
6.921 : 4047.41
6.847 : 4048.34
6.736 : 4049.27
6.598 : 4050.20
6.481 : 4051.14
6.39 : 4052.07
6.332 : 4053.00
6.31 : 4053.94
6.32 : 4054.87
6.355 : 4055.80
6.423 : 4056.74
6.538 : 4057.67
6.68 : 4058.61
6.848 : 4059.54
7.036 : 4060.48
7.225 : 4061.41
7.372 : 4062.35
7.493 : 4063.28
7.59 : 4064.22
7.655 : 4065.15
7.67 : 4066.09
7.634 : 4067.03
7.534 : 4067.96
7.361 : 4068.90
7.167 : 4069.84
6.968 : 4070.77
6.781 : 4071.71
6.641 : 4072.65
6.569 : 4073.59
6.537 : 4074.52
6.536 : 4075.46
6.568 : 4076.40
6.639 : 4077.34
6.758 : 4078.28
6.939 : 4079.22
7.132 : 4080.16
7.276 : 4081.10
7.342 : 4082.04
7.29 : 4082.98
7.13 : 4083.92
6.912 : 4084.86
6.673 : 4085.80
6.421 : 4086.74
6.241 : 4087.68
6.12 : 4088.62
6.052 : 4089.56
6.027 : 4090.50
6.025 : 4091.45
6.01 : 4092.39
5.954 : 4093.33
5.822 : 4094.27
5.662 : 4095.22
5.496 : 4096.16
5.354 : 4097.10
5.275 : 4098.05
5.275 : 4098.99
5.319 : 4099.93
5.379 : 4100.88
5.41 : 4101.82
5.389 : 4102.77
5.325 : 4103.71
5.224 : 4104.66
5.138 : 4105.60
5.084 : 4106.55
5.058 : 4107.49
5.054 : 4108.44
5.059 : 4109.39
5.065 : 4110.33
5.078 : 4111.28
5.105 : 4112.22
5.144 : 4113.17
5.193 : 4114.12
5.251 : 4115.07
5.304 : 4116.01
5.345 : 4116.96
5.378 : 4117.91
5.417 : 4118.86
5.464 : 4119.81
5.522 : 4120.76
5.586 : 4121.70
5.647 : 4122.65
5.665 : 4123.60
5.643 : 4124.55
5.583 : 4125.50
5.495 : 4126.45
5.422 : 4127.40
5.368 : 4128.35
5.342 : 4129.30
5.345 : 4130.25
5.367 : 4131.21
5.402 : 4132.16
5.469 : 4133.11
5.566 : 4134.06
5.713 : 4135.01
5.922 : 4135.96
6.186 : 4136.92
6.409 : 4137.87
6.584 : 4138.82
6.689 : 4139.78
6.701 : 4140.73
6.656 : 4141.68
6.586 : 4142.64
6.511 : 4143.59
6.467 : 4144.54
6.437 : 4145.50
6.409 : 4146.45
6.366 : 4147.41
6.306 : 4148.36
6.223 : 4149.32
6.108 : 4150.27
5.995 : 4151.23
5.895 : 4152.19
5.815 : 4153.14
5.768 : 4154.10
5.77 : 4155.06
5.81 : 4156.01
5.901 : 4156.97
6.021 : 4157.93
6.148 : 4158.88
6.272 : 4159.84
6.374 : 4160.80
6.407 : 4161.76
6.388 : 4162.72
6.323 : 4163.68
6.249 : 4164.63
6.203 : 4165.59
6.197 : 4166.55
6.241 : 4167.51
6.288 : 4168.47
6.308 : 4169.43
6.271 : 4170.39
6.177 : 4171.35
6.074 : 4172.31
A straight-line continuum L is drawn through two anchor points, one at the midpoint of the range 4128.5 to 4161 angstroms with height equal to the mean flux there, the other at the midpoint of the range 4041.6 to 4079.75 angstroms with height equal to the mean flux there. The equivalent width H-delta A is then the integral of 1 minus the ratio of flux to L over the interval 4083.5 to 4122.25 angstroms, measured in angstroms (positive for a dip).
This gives 5.4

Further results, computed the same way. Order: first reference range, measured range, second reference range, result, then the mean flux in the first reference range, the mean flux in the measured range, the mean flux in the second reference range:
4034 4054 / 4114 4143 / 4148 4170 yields 2.8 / 6.91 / 5.72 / 6.13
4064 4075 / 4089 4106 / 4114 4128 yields 1.9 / 7.17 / 5.57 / 5.47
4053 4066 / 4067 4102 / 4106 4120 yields -1.7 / 6.91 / 6.42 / 5.19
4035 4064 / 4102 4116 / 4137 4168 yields 2.9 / 6.89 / 5.17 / 6.26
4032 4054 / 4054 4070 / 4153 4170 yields -0.8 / 6.87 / 7.09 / 6.14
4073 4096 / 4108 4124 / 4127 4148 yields 2.4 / 6.51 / 5.31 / 6.05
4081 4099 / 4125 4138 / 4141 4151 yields 1.6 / 6.22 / 5.59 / 6.4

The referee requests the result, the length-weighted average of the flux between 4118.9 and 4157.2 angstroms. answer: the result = 5.92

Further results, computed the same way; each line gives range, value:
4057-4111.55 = 6.34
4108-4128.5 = 5.36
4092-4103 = 5.53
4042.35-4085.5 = 6.93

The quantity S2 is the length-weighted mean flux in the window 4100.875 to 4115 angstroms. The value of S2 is 5.18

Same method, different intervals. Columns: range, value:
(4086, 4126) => 5.5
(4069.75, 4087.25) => 6.85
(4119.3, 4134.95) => 5.5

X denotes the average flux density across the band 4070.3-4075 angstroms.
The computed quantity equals 6.71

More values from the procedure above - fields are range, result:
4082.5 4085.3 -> 7.12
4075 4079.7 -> 6.68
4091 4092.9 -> 6.03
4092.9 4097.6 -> 5.65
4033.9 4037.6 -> 6.87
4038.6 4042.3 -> 7.32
